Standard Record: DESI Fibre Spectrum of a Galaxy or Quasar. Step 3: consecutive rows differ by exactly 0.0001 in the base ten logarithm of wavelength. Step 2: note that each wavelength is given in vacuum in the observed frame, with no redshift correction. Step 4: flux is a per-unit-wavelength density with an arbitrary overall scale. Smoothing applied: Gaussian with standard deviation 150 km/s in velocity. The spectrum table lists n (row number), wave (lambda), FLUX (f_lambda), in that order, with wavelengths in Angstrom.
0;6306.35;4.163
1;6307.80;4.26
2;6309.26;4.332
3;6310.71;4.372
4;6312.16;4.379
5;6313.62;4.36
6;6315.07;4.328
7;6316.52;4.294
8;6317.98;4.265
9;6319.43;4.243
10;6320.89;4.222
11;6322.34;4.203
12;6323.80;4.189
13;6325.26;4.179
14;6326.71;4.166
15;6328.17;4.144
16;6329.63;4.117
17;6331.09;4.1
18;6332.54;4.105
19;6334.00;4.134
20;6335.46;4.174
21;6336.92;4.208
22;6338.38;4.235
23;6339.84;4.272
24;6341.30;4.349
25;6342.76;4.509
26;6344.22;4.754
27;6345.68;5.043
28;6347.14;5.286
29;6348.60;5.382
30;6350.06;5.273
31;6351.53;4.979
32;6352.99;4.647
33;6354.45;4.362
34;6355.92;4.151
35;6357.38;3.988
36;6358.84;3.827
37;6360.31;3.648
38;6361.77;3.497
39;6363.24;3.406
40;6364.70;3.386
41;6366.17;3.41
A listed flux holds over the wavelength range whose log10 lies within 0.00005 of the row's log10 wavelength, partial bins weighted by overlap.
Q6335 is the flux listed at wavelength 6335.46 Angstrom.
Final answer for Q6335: 4.174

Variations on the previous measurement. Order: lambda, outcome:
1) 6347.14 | 5.286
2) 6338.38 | 4.235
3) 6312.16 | 4.379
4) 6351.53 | 4.979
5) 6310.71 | 4.372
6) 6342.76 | 4.509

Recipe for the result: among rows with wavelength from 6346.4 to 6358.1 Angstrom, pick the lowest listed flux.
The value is 3.988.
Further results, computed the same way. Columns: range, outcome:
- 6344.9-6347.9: 5.043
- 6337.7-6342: 4.235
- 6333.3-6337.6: 4.134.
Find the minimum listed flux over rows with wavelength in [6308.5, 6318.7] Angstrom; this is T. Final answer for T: 4.265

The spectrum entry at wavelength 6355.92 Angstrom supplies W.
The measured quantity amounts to 4.151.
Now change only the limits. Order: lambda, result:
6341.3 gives 4.349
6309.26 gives 4.332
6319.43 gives 4.243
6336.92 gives 4.208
